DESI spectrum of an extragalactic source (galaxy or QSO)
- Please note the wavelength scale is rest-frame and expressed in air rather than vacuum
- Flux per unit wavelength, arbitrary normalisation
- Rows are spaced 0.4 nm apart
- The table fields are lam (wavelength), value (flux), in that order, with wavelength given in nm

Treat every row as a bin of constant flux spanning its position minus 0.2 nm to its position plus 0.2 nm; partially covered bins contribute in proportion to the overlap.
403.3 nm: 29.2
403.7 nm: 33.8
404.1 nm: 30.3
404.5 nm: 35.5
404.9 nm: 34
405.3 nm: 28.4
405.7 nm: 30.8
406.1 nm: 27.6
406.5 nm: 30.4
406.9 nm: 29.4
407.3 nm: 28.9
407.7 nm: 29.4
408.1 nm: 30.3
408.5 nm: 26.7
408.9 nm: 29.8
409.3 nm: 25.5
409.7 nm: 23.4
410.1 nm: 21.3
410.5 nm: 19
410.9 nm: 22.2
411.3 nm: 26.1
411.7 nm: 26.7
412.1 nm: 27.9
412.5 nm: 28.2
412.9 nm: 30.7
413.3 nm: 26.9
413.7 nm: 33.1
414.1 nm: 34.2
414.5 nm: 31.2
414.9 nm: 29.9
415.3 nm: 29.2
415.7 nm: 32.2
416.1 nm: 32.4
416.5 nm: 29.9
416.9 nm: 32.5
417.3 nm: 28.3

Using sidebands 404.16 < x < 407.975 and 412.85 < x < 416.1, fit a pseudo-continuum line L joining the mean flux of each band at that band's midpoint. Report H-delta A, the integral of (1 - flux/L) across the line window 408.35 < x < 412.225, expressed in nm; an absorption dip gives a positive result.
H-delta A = 0.75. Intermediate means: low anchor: 30.5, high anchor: 31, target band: 24.8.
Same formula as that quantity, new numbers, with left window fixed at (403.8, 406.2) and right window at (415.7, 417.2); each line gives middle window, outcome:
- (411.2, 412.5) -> 0.18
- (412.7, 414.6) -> 0.01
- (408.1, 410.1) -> 0.33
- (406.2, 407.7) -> 0.09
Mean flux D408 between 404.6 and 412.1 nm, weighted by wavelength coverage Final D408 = 27.3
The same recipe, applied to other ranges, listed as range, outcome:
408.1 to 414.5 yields 27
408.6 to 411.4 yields 23.9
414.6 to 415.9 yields 30.5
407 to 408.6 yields 29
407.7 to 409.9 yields 27.3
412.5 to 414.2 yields 30.7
